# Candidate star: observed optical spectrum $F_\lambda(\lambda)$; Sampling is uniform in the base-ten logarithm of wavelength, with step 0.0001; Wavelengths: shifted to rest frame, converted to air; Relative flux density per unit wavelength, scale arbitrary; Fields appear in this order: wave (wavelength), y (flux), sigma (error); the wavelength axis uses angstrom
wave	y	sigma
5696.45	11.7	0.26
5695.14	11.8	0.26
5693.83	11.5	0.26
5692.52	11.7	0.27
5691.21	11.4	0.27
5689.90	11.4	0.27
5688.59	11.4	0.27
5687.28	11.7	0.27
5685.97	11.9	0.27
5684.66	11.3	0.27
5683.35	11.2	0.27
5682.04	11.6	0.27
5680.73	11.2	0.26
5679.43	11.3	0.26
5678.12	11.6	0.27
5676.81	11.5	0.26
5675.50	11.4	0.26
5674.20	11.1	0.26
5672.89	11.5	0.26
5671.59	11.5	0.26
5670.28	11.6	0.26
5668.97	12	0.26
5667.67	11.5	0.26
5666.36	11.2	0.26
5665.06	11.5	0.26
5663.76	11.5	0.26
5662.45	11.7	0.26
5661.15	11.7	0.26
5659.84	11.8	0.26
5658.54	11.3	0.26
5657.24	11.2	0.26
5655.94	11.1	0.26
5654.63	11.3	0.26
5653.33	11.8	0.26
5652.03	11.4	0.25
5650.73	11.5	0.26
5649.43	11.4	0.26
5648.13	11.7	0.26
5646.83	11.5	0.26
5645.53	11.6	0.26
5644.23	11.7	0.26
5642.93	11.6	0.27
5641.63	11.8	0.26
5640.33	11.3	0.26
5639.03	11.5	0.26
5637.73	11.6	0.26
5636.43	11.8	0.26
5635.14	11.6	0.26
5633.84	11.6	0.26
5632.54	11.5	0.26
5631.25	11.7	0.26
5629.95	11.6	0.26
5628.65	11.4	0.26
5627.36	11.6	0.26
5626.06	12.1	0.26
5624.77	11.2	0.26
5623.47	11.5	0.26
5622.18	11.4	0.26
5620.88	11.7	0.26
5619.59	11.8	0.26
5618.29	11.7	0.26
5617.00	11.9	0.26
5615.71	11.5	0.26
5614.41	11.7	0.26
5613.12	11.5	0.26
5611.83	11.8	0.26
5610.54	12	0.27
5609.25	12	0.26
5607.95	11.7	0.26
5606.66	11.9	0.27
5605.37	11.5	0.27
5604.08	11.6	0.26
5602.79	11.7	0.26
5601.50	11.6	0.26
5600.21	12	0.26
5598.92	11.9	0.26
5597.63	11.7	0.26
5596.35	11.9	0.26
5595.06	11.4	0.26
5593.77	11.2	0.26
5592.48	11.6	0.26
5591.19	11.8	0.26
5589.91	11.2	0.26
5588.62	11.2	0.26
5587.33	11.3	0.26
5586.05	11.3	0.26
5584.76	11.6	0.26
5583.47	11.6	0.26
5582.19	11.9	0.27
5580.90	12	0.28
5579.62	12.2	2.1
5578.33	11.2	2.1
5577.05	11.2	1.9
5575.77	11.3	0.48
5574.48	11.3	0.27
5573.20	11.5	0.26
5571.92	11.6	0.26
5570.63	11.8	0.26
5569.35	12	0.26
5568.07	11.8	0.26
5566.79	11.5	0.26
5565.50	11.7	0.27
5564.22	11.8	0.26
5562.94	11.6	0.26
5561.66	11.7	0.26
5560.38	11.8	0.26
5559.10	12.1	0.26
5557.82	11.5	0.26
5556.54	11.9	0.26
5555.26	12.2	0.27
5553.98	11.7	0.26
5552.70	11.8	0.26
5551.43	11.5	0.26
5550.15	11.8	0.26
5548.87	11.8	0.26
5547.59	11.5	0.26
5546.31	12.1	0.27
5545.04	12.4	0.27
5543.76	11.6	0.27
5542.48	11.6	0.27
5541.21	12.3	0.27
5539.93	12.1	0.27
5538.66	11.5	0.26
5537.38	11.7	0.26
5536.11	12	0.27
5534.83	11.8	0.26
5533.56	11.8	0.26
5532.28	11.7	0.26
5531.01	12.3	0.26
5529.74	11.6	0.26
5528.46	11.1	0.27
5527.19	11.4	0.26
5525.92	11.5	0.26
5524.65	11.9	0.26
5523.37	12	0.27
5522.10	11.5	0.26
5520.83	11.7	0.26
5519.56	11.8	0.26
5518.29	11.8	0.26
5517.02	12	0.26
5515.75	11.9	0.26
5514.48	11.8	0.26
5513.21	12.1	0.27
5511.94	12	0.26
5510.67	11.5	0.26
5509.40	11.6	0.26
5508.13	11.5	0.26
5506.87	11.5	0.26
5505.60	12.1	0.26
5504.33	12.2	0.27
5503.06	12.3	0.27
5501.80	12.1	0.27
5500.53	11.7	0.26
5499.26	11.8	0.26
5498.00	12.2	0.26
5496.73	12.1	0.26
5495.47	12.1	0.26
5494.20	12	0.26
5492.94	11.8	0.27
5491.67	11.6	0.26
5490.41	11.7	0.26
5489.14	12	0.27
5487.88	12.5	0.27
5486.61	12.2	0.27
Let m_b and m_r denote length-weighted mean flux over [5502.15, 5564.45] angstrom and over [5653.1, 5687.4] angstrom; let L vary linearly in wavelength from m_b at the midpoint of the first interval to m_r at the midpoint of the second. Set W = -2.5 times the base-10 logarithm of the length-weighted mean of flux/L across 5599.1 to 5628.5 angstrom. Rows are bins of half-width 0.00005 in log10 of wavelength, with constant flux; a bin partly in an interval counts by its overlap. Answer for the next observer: -0.01 mag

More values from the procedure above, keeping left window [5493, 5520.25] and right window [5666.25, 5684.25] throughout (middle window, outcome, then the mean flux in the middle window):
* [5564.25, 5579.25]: 0.02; 11.6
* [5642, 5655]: 0.00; 11.6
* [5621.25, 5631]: 0.00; 11.5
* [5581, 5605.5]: 0.01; 11.6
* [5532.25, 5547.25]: -0.01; 11.9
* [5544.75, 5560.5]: -0.01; 11.8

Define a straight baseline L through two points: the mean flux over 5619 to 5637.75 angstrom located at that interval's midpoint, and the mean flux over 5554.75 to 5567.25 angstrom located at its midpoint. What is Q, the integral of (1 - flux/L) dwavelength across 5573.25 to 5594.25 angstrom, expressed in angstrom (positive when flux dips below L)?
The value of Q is 0.4 angstrom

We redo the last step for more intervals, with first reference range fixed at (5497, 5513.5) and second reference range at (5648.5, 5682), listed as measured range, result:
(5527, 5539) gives 0.1 angstrom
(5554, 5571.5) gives -0.1 angstrom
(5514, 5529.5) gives 0.2 angstrom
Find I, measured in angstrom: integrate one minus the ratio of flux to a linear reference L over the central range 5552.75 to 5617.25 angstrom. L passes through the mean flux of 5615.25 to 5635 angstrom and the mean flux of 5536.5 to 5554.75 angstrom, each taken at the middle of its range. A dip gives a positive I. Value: 0.3 angstrom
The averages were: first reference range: 11.8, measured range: 11.7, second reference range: 11.6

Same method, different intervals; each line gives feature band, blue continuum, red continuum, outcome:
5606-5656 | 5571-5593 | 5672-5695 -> -0.56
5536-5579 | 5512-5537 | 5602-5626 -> 0.05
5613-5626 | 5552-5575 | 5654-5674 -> -0.02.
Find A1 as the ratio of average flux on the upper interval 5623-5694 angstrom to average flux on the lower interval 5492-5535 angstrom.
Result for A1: 0.97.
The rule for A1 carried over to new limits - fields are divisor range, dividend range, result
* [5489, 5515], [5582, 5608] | 0.98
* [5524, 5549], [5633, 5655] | 0.98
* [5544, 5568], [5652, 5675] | 0.97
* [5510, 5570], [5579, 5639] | 0.99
